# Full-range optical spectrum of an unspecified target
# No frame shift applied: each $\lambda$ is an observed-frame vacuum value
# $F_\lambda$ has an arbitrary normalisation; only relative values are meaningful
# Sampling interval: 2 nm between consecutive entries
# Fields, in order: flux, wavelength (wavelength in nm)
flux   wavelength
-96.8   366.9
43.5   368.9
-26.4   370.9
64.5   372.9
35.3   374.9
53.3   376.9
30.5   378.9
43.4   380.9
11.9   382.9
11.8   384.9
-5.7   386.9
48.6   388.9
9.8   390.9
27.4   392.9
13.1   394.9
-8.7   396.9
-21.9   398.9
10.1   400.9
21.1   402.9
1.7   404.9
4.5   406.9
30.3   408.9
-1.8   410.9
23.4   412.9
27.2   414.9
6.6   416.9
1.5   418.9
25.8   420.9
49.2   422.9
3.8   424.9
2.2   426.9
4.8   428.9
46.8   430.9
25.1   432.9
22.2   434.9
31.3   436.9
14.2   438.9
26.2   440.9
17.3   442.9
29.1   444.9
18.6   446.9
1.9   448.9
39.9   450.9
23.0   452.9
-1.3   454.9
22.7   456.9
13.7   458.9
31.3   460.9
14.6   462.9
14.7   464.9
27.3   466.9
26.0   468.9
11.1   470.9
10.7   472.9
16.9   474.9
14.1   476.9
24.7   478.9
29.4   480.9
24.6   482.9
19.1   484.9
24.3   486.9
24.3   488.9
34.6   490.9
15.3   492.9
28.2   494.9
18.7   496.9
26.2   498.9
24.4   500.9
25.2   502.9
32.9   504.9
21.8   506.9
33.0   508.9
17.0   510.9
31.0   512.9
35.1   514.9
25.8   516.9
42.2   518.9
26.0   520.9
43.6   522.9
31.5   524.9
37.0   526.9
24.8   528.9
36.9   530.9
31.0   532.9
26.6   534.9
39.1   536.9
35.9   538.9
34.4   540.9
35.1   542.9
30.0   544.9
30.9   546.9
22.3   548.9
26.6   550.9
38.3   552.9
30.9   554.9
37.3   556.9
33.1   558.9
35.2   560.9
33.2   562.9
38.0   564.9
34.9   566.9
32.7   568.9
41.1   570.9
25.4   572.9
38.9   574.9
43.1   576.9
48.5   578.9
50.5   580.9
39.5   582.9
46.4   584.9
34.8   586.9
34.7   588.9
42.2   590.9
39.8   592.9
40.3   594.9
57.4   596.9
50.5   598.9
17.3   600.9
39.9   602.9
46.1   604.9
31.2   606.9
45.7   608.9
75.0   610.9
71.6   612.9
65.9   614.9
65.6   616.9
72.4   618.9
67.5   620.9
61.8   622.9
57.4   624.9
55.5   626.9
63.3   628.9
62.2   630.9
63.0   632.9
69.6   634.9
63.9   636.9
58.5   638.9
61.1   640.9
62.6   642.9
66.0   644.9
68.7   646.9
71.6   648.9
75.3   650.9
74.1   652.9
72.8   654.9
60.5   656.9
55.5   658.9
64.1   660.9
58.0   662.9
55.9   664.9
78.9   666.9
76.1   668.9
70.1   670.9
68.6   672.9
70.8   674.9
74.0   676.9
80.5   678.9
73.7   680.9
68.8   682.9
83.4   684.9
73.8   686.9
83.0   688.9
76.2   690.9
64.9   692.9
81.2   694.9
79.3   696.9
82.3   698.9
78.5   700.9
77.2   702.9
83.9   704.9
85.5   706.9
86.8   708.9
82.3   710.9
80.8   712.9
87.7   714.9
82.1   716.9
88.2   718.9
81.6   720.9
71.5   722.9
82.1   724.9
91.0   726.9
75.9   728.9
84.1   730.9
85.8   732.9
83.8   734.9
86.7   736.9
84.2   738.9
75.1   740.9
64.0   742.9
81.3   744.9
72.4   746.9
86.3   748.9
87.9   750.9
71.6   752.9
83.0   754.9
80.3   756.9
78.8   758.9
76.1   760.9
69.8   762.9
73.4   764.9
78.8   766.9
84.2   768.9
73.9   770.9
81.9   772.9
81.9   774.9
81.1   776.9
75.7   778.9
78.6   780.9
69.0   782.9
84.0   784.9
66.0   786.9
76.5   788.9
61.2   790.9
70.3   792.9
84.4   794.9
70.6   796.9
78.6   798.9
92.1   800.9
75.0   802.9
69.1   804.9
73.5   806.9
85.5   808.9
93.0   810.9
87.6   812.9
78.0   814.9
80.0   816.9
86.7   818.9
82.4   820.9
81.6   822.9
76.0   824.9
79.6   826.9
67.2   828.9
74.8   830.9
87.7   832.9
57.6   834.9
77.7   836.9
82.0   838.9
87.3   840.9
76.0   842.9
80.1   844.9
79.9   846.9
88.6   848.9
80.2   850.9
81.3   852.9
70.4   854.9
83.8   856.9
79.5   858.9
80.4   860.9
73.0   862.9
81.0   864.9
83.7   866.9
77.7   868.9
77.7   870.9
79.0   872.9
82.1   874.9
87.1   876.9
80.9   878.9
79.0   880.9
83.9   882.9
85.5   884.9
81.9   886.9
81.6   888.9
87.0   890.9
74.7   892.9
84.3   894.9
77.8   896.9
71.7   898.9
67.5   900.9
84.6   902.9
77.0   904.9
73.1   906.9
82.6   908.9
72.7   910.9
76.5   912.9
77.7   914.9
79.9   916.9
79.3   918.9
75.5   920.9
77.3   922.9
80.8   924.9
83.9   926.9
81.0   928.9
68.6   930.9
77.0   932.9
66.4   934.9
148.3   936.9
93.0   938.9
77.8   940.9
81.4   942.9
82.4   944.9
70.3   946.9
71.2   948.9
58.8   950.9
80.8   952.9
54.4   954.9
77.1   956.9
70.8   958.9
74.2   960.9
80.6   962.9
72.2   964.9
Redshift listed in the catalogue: 0.528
